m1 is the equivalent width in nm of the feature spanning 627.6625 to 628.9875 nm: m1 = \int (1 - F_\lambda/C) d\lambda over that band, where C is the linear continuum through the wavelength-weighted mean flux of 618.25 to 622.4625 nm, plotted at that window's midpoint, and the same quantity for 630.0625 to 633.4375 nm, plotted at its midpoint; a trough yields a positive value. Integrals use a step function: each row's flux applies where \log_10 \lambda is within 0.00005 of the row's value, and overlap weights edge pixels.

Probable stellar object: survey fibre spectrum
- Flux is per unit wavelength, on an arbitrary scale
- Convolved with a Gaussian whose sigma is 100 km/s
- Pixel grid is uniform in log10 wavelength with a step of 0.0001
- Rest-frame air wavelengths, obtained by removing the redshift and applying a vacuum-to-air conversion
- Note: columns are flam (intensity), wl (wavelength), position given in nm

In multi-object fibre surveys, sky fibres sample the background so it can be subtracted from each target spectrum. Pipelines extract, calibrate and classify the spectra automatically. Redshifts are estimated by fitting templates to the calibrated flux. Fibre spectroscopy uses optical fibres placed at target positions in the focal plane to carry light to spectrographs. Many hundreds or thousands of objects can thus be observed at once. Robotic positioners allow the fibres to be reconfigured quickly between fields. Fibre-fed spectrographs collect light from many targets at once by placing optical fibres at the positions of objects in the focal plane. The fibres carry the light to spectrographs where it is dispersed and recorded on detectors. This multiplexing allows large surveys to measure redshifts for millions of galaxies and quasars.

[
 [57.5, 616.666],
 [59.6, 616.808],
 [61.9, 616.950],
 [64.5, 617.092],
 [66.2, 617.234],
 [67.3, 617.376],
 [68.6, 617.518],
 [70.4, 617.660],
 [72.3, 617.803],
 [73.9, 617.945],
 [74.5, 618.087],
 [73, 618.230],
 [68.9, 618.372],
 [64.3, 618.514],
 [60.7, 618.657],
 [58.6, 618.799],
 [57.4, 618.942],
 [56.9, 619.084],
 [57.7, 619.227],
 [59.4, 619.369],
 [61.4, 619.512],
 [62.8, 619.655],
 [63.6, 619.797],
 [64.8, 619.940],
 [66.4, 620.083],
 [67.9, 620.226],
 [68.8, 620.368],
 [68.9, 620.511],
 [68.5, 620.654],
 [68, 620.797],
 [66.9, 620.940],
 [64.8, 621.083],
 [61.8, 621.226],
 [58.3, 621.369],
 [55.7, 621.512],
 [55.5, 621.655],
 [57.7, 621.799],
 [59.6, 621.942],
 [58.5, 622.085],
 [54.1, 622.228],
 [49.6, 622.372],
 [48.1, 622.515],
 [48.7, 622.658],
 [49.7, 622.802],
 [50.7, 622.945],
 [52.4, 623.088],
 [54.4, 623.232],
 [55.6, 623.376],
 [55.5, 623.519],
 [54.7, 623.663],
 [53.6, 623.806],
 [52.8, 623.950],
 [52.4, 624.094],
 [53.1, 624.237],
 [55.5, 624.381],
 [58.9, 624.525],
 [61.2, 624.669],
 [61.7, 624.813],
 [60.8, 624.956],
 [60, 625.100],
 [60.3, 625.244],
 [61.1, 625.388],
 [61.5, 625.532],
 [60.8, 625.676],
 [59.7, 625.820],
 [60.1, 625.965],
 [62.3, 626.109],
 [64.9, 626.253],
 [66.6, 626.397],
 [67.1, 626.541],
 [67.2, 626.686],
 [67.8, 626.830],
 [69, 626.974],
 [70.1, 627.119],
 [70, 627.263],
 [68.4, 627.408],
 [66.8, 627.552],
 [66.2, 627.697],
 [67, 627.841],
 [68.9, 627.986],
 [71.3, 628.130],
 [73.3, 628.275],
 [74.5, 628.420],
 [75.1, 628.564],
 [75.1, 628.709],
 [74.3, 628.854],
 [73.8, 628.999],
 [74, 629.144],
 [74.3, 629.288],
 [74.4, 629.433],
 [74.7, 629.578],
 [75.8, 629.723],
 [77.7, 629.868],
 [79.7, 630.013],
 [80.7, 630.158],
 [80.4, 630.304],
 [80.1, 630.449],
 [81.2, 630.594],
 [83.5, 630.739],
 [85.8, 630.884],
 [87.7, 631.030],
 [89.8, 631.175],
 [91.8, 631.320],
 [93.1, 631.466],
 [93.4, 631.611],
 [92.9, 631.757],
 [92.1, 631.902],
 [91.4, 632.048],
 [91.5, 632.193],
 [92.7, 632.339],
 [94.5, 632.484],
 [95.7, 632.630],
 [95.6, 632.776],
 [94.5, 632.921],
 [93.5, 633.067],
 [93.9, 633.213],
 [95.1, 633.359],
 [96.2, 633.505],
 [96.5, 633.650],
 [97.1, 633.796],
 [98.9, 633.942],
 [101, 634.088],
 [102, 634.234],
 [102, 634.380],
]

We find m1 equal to 0.15 nm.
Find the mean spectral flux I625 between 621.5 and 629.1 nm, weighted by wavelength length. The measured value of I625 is 61.5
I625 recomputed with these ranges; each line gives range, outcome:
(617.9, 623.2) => 60.9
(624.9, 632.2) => 74.2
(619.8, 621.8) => 64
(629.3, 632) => 84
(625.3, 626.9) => 63.5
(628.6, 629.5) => 74.3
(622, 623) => 51.5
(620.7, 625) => 56.4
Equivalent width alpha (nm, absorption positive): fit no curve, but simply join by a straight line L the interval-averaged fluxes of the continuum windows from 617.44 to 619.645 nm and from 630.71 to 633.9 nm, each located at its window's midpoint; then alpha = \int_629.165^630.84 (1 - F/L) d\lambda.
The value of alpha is 0.19 nm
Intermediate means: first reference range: 65.1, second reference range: 92.8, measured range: 78.4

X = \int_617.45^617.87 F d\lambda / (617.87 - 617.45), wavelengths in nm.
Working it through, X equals 70.3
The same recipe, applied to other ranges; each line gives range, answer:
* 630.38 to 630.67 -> 80.8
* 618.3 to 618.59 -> 66.6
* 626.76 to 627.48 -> 69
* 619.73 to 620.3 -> 65.7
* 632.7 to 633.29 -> 94.3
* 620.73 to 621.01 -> 67.4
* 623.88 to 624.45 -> 53.5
